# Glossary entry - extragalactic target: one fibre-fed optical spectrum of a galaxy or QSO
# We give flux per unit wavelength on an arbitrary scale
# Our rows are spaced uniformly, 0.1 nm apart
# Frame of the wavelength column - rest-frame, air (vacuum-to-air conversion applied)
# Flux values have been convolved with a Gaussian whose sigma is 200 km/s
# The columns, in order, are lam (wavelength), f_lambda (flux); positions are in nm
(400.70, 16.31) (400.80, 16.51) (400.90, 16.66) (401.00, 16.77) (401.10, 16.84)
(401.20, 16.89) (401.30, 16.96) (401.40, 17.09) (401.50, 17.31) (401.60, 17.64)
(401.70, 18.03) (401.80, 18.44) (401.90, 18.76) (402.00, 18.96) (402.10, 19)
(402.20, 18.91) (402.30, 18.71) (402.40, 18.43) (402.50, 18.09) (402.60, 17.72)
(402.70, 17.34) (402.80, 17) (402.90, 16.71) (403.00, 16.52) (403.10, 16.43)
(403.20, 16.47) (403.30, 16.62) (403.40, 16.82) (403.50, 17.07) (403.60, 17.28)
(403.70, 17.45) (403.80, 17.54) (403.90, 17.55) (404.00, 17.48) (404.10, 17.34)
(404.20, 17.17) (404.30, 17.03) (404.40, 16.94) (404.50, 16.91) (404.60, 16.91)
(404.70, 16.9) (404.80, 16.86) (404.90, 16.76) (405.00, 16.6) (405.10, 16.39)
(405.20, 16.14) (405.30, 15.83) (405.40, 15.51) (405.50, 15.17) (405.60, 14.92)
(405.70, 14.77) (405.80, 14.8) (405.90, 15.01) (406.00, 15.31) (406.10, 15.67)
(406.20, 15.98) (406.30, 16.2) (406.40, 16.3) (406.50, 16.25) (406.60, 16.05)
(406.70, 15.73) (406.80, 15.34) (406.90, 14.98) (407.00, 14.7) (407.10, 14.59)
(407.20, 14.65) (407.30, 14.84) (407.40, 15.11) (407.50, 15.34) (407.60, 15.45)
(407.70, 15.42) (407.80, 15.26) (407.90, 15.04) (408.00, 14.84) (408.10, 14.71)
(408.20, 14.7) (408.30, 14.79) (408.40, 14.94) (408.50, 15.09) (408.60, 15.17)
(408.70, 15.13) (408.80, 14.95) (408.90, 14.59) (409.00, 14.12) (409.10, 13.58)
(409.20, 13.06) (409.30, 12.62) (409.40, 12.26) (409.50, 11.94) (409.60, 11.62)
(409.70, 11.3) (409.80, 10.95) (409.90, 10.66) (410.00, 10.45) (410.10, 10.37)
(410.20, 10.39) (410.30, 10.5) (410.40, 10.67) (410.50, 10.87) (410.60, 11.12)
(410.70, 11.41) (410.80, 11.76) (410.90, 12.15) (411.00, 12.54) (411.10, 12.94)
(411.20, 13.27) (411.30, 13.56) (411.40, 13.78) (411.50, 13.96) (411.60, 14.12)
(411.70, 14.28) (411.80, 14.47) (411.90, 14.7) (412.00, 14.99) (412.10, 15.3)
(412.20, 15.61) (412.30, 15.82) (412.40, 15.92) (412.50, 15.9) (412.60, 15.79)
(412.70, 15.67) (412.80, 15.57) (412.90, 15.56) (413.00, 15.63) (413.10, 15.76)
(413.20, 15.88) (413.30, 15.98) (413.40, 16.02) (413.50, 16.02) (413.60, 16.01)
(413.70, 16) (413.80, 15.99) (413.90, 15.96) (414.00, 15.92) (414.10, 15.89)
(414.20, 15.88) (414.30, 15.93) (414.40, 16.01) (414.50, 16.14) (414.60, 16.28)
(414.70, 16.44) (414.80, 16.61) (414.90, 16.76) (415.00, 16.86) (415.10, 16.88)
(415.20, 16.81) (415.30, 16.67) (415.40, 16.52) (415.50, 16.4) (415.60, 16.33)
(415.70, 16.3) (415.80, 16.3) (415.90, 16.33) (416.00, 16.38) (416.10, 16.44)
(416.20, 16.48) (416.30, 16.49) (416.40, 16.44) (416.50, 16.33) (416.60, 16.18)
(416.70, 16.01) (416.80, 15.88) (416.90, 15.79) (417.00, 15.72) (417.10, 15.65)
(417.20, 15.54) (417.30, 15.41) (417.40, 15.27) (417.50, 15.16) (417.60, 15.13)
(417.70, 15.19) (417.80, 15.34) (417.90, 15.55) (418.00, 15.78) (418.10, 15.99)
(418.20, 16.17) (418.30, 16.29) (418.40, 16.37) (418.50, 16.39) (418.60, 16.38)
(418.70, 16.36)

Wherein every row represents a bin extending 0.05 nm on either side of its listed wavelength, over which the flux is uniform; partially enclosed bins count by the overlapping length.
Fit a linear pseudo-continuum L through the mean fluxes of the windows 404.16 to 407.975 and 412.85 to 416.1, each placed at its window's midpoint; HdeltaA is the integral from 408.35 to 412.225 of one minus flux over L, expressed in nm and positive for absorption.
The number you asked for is 0.74 nm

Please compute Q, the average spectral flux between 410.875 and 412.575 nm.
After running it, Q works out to 14.4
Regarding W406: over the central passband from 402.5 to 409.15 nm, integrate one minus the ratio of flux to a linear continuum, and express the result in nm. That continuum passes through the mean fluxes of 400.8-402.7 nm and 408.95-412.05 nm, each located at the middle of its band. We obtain -0.283 nm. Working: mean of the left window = 17.8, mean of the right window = 12.4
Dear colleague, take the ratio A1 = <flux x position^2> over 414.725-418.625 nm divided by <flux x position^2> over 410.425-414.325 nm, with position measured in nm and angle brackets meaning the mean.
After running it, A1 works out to 1.1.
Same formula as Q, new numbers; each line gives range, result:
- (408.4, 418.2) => 14.8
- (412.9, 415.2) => 16.1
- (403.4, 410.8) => 14.8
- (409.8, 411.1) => 11.1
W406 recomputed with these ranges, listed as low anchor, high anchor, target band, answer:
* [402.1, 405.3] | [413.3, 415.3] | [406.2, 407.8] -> 0.139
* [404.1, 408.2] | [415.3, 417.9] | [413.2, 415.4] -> -0.045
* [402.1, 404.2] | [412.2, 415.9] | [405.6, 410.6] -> 0.843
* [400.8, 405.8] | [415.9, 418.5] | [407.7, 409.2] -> 0.170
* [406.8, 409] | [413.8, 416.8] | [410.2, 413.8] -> 0.342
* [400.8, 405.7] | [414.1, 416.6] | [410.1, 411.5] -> 0.397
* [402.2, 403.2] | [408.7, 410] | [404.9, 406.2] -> -0.015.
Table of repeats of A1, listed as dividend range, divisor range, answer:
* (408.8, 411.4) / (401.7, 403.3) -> 0.70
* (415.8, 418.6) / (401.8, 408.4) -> 1.03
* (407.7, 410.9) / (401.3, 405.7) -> 0.77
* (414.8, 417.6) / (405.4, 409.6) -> 1.14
